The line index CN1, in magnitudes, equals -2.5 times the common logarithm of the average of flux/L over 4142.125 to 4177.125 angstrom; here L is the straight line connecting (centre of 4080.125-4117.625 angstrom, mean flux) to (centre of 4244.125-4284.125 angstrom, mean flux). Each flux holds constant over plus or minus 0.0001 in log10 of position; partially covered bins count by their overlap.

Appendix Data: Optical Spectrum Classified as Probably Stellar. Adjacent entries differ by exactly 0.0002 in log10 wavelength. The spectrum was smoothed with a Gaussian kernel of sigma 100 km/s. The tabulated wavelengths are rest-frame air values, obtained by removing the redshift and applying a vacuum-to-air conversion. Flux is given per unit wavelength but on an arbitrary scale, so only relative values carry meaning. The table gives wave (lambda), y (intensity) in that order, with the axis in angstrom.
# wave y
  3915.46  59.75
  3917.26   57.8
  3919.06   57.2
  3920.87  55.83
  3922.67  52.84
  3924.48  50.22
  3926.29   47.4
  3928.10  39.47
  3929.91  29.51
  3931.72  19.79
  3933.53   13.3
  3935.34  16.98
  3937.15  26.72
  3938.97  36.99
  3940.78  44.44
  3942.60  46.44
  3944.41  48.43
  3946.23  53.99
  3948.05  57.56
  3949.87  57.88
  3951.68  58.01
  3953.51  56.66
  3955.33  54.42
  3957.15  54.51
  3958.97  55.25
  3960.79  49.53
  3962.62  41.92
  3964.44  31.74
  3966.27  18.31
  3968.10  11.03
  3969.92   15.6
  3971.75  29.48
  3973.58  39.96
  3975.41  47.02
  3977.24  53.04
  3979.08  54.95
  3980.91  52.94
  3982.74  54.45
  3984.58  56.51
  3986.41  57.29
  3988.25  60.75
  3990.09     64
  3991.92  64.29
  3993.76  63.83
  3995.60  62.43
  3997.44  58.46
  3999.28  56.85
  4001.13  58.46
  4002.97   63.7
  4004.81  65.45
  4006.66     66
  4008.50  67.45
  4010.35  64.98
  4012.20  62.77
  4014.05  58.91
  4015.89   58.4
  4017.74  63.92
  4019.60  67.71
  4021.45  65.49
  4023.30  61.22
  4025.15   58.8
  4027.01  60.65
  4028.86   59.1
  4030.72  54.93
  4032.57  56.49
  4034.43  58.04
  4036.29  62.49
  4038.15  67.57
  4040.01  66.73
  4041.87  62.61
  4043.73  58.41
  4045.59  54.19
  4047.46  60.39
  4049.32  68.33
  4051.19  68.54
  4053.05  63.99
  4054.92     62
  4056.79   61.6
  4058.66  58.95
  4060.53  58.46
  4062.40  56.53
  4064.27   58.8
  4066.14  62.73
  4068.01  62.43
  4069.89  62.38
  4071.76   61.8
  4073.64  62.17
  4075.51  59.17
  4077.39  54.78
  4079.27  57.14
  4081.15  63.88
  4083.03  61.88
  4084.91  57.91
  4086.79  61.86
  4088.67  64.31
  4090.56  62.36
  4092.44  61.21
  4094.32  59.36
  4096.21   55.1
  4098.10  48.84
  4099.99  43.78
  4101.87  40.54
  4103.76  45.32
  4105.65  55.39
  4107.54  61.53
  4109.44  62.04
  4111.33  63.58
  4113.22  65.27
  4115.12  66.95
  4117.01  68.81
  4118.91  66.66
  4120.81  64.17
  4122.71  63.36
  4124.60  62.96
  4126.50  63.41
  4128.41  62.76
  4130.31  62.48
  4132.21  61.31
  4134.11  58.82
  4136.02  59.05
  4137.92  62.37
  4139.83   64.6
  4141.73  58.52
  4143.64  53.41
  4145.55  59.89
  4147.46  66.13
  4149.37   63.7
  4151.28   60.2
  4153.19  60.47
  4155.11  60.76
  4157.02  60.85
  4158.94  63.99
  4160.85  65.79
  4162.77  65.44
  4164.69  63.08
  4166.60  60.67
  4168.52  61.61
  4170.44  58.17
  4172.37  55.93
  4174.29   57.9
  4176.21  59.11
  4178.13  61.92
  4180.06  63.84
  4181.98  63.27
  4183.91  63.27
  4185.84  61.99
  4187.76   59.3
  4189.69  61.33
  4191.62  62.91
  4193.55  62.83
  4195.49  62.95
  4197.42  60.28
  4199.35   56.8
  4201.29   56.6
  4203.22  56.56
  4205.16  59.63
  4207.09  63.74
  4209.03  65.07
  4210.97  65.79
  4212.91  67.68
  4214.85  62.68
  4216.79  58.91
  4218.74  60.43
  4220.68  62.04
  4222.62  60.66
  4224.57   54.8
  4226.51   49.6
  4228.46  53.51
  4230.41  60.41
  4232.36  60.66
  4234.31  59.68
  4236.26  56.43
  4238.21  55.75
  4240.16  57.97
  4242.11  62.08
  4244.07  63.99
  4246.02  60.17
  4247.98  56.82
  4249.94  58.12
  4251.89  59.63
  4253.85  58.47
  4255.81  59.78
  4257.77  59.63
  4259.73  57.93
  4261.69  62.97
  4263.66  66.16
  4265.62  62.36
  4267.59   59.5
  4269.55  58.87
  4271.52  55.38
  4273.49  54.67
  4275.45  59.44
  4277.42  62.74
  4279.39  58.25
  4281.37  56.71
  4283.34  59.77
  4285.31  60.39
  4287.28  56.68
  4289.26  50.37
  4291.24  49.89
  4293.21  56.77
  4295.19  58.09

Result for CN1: -0.04 mag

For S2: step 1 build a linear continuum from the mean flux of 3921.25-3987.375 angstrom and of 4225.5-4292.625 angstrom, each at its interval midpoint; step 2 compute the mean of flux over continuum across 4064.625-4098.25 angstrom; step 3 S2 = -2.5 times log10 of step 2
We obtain -0.22 mag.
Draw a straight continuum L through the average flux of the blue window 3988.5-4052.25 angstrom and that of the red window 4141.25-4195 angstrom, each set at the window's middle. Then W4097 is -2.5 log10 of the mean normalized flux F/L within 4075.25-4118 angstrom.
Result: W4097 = 0.06 mag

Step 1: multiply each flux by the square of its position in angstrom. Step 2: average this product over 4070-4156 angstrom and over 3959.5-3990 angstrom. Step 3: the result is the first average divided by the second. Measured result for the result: 1.50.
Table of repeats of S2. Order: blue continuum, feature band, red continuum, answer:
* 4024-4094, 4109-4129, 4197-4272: -0.072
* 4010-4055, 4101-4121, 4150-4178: 0.026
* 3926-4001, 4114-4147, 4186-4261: -0.143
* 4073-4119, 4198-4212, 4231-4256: -0.029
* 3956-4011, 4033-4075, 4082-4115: -0.125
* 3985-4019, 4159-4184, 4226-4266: -0.027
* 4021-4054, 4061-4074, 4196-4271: 0.007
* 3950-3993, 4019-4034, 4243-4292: -0.216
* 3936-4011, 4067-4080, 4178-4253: -0.103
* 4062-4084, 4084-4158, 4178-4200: 0.017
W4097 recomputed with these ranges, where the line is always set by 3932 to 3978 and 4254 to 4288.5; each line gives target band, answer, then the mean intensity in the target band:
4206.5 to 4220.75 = -0.13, 63.3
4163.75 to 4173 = -0.13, 60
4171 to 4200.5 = -0.12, 60.8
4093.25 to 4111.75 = -0.09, 53.3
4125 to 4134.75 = -0.21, 61.9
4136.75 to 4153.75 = -0.18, 61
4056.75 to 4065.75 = -0.25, 58.8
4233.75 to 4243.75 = -0.02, 58.7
